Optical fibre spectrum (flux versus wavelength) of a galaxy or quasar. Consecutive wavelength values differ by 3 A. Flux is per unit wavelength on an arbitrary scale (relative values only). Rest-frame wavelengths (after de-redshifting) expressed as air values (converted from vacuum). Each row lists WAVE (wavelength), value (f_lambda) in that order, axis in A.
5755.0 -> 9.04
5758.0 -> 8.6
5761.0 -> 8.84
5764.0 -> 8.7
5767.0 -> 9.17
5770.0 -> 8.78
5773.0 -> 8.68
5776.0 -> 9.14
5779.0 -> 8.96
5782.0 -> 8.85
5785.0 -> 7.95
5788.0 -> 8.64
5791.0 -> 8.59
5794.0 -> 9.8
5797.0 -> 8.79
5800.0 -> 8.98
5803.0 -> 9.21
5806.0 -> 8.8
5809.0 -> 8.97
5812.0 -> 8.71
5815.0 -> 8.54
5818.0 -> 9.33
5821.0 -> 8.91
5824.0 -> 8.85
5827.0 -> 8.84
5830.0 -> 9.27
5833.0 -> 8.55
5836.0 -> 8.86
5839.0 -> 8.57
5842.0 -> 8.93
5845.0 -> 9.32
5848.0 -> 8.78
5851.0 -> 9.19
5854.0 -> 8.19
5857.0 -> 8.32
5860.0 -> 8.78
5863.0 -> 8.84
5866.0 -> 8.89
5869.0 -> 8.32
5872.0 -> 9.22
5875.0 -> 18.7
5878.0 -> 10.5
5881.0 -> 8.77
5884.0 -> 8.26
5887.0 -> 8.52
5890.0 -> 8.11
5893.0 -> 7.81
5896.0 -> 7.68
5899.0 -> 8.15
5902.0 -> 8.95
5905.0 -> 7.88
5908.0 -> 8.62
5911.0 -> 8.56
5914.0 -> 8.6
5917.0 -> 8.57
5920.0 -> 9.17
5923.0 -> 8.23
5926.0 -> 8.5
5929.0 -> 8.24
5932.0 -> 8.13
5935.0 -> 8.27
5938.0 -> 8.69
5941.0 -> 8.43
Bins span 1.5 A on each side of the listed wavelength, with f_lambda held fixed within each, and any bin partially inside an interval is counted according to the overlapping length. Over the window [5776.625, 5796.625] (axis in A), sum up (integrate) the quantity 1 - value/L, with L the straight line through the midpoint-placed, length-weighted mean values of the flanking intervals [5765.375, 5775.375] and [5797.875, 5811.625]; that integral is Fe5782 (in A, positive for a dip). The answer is 0.3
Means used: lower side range 8.9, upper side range 8.96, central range 8.81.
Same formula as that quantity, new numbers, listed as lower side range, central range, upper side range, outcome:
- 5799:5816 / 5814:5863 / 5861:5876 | 4.2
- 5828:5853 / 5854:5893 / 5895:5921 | -3.5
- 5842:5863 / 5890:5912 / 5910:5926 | 1.1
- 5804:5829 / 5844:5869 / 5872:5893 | 2.4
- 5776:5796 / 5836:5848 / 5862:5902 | 0.3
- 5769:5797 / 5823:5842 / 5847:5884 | 1.0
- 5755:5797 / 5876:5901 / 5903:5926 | -0.3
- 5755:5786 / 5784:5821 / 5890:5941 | -0.7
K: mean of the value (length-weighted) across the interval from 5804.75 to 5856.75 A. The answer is 8.85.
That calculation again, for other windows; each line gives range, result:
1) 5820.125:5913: 9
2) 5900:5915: 8.51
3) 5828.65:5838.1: 8.87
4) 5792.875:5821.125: 9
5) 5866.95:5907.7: 9.27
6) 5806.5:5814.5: 8.8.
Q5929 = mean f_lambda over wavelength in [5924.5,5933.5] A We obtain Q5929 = 8.29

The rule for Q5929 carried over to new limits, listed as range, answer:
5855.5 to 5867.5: 8.71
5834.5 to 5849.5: 8.89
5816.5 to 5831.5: 9.04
